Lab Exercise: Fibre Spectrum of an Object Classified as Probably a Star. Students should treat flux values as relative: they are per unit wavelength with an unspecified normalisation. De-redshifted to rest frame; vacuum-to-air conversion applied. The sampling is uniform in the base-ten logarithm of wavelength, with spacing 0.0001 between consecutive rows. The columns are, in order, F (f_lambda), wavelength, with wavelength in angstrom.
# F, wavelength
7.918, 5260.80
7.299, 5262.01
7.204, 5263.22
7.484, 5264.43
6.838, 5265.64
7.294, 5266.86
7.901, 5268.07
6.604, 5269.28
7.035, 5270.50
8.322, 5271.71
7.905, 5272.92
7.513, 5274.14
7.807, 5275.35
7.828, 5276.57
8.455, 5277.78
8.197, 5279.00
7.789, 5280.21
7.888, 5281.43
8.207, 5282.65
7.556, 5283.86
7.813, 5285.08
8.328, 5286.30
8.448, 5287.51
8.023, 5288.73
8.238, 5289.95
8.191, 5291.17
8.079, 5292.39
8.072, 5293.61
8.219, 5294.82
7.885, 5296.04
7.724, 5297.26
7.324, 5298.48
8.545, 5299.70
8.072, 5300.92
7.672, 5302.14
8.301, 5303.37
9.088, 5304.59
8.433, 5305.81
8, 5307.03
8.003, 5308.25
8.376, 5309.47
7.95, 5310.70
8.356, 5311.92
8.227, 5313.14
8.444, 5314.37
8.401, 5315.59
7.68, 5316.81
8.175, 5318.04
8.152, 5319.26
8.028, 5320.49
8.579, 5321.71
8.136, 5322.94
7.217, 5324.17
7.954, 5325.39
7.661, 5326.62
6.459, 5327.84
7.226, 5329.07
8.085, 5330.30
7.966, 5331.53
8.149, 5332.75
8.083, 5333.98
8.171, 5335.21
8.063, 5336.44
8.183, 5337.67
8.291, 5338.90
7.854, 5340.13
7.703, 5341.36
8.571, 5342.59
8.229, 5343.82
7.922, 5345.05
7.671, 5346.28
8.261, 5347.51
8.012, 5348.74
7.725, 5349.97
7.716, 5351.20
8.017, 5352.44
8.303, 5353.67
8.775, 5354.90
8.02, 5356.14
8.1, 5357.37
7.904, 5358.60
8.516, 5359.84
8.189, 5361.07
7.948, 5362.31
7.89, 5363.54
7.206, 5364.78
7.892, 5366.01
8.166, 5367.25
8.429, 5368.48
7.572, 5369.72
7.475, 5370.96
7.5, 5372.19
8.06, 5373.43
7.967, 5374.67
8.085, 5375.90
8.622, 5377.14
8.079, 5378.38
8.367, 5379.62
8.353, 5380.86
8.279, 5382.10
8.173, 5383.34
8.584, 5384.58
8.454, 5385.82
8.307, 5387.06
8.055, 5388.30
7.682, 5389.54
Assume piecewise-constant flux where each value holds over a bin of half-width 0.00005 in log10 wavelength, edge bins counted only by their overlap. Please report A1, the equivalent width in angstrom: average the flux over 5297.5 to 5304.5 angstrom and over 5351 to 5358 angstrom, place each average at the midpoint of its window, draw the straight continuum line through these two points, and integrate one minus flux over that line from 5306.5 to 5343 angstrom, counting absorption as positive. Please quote 0.5 angstrom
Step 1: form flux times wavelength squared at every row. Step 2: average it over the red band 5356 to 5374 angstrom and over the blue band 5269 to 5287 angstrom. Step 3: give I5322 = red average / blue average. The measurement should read 1.04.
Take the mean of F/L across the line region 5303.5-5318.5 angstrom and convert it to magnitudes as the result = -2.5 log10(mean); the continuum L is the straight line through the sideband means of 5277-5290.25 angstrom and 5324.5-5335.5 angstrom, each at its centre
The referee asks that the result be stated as -0.05 mag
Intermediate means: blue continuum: 8.08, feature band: 8.27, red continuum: 7.73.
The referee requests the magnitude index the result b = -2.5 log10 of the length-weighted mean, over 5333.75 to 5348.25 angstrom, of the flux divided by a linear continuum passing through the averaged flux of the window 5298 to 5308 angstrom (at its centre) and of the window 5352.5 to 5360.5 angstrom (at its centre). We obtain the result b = 0.02 mag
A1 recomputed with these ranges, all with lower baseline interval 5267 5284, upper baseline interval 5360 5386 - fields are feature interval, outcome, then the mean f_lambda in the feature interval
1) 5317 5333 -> 0.2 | 7.82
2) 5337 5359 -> -0.2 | 8.07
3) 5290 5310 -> -0.7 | 8.13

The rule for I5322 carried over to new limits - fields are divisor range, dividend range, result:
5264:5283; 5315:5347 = 1.06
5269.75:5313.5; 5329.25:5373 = 1.02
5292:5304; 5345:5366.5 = 1.02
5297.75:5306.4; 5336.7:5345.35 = 1.00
